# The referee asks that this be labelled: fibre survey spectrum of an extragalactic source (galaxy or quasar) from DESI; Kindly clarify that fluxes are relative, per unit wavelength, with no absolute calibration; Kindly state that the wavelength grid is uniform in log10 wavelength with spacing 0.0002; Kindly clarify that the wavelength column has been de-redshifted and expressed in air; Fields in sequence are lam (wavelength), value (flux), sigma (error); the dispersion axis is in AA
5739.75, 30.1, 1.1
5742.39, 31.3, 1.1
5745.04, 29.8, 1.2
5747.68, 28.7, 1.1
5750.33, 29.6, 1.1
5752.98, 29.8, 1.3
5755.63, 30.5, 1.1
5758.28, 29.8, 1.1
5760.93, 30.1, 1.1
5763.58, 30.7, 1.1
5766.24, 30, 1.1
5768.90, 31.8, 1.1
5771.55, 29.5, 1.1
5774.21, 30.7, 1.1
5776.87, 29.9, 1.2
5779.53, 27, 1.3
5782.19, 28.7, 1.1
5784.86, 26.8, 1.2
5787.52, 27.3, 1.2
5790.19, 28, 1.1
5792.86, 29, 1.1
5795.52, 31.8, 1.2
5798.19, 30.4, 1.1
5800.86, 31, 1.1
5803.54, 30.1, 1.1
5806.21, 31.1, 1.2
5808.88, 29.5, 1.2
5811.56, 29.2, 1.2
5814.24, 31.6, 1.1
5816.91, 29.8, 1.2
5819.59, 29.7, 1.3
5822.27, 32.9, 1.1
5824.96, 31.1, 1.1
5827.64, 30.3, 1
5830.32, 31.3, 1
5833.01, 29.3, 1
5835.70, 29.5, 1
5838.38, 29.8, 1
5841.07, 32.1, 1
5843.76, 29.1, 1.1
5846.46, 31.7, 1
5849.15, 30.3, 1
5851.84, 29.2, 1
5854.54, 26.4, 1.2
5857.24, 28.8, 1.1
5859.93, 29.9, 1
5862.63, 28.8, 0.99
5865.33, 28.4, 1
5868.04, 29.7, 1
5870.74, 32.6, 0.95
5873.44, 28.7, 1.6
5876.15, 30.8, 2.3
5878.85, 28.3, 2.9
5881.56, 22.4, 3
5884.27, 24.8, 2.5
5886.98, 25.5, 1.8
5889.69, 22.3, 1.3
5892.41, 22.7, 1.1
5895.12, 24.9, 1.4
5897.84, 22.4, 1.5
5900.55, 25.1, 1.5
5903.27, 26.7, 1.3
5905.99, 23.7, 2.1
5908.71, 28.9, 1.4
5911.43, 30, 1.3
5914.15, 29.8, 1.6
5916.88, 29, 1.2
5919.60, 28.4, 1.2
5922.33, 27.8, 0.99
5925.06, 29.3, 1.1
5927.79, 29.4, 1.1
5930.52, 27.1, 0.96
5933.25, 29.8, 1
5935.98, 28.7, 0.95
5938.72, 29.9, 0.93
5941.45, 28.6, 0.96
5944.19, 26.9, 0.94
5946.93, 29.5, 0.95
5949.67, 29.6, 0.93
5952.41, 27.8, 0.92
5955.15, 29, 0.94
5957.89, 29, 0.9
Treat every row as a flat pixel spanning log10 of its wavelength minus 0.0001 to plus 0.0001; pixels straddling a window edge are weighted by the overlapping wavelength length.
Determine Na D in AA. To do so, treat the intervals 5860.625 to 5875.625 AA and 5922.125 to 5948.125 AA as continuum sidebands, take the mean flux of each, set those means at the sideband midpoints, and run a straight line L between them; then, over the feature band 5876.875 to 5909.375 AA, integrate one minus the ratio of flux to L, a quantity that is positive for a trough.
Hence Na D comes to 5.0 AA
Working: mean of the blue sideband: 29.7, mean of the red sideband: 28.7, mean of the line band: 24.8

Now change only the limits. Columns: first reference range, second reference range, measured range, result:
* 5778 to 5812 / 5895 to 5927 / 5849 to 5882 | -1.0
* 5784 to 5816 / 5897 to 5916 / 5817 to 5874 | -3.0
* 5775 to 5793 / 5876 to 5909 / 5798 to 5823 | -2.9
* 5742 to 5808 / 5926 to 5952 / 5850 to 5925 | 4.6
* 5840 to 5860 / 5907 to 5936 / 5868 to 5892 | 2.0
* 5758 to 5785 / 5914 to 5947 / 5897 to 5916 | 1.3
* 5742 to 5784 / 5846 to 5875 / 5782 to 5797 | 0.6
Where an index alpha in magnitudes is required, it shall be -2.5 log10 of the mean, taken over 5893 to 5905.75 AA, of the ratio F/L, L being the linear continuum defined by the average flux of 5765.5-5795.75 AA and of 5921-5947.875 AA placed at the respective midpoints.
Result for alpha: 0.172 mag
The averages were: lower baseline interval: 29.1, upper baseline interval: 28.7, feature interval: 24.6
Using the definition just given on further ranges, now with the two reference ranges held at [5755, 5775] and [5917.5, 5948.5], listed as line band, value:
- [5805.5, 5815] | -0.01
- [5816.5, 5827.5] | -0.04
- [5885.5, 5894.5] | 0.23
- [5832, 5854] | -0.01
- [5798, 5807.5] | -0.02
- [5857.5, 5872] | -0.02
